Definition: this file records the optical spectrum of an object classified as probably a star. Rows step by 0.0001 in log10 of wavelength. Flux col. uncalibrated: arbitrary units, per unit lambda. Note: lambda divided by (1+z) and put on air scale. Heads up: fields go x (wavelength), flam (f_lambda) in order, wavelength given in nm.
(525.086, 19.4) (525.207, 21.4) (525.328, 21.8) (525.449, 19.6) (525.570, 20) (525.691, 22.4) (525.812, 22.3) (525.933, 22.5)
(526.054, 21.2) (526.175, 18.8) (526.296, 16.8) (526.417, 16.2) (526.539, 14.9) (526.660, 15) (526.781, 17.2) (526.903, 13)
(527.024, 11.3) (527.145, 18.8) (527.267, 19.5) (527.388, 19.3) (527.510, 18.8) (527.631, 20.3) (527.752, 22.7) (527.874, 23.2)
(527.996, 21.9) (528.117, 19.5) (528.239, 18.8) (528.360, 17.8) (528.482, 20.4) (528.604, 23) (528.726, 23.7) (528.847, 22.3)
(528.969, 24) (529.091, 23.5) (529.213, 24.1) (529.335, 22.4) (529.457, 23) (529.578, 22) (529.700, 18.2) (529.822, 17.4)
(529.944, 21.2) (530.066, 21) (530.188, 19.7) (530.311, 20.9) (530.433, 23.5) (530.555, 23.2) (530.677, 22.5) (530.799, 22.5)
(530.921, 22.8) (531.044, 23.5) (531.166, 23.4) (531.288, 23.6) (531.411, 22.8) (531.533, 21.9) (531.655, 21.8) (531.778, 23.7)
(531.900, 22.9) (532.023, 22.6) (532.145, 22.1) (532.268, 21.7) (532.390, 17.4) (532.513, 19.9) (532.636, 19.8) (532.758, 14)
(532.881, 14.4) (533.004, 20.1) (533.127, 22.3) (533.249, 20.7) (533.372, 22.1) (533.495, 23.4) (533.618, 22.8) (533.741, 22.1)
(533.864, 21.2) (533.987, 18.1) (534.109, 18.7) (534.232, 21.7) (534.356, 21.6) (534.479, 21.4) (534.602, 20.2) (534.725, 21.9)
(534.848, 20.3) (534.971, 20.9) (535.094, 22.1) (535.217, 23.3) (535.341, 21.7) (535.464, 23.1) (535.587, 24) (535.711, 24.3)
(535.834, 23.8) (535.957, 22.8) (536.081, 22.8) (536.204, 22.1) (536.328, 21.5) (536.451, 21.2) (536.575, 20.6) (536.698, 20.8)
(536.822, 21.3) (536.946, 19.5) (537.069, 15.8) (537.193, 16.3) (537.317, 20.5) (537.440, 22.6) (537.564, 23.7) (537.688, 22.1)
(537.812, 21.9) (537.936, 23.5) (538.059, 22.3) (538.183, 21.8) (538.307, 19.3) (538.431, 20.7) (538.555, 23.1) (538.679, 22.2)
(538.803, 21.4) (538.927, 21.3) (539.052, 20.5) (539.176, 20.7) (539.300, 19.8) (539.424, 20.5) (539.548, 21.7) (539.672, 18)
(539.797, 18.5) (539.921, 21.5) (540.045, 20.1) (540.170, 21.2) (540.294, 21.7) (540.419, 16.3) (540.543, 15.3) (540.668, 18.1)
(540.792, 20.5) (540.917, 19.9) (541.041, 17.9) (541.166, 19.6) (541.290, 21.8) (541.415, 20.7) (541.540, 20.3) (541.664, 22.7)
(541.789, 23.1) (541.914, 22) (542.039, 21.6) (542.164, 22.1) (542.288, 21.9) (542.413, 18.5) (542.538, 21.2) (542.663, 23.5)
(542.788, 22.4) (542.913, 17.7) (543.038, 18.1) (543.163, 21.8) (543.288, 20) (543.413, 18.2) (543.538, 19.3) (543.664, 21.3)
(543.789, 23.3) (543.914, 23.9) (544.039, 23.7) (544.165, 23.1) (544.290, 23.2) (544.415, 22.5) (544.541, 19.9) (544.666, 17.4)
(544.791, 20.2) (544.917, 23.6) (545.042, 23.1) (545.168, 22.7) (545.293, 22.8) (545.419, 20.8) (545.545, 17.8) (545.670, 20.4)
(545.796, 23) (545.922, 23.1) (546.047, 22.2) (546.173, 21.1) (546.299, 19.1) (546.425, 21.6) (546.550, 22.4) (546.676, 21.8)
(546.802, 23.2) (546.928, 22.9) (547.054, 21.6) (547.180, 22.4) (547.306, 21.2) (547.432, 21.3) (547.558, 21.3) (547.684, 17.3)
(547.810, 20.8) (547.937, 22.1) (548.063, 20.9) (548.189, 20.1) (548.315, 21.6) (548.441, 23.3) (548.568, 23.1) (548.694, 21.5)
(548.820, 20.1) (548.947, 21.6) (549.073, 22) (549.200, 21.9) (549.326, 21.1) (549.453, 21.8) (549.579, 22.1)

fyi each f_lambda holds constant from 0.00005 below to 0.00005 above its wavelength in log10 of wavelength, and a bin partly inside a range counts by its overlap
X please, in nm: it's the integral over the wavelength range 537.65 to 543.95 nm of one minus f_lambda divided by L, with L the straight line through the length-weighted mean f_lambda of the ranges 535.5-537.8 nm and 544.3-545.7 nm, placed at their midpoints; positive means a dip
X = 0.17 nm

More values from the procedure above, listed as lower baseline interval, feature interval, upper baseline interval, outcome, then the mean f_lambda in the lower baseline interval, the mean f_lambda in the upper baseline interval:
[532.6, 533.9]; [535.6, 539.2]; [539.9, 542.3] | -0.20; 20.3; 20.4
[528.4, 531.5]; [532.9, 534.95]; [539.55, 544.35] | 0.06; 22.1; 20.6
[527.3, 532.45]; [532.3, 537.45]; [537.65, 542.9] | 0.10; 21.7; 20.8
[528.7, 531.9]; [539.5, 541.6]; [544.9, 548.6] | 0.22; 22.3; 21.6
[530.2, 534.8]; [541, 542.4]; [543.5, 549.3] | 0.02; 21.3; 21.6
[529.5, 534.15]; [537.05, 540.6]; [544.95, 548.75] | 0.13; 21.1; 21.6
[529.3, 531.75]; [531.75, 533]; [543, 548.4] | 0.12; 21.9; 21.4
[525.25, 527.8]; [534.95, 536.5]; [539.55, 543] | -0.23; 18.7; 20.3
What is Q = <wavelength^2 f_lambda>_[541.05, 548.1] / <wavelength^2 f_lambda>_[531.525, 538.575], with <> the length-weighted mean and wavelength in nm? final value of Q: 1.04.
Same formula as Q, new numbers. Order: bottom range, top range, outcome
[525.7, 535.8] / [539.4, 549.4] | 1.06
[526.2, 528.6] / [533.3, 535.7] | 1.22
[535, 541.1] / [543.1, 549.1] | 1.06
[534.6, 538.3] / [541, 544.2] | 1.00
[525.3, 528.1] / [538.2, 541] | 1.11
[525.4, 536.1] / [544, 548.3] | 1.09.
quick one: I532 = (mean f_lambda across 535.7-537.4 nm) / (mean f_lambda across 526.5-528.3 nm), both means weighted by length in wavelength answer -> 1.14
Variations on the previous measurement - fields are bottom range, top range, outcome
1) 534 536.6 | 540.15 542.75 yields 0.94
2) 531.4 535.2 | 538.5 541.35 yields 0.96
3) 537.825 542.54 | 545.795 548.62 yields 1.05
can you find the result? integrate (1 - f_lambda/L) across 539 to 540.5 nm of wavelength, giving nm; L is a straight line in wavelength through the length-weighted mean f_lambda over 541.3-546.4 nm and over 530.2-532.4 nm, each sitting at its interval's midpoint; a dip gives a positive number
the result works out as 0.12 nm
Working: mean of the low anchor 22.4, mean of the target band 20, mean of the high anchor 21.3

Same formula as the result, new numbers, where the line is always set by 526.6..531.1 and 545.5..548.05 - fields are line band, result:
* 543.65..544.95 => -0.05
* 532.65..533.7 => 0.04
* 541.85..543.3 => 0.02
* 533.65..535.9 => -0.09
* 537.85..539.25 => -0.03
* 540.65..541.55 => 0.05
